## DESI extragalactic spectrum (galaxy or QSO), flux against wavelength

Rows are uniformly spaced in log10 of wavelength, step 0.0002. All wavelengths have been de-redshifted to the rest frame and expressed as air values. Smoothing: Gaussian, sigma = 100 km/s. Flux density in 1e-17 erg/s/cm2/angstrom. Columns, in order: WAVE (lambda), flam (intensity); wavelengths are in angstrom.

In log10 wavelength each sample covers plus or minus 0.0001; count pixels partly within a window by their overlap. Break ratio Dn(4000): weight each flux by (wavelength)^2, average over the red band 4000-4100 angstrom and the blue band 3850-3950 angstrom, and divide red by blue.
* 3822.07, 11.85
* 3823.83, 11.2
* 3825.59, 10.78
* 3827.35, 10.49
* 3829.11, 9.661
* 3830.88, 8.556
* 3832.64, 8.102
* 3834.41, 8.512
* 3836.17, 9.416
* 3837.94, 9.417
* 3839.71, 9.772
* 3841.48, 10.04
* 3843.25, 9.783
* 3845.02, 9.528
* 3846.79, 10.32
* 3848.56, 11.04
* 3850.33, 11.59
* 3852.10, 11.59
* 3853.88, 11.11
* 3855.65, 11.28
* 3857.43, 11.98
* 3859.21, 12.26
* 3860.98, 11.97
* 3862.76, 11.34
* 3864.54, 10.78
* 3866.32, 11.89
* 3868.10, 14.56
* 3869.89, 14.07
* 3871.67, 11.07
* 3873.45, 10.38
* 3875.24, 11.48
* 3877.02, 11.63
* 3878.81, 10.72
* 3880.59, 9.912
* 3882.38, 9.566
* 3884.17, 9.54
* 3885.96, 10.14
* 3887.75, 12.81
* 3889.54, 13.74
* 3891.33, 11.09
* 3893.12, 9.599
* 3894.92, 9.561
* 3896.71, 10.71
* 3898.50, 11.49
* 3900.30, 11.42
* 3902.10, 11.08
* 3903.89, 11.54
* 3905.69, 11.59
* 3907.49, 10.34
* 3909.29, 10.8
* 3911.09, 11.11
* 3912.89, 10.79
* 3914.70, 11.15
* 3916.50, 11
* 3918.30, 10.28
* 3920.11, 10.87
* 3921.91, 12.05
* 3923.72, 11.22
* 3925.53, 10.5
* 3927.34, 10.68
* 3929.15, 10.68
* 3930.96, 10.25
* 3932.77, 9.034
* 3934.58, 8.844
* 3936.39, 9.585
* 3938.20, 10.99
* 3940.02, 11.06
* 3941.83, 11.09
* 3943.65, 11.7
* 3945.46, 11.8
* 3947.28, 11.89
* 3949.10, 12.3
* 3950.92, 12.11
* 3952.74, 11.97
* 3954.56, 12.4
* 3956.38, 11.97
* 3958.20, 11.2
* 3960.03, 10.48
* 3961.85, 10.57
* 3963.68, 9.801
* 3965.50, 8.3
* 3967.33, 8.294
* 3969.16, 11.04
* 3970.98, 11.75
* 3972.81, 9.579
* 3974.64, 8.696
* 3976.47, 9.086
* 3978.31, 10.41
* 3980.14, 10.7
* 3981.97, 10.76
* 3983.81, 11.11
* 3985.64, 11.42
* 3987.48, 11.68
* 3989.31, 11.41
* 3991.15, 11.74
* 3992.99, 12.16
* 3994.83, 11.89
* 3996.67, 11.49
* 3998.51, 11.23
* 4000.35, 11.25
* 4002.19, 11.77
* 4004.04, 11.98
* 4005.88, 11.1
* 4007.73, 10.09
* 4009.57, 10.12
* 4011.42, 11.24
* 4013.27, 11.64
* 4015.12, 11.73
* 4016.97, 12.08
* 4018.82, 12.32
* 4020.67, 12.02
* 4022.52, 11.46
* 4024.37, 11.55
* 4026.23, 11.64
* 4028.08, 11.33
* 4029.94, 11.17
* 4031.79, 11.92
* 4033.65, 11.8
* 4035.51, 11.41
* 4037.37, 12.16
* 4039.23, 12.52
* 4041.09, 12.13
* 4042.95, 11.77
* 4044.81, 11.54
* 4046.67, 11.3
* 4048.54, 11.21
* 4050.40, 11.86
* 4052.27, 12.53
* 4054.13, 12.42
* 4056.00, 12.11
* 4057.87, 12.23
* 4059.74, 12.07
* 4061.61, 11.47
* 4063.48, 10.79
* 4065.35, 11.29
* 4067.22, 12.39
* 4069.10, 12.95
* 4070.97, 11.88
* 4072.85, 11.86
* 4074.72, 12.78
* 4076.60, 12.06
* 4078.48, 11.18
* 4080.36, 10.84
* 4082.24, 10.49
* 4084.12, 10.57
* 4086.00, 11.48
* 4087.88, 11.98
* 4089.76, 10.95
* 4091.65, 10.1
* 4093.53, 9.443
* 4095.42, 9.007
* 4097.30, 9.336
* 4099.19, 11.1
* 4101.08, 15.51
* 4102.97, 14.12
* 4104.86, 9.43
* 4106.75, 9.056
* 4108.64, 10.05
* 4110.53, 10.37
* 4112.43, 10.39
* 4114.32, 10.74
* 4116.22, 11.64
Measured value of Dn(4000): 1.1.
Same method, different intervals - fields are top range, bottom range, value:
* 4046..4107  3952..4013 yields 1.10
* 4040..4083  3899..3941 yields 1.18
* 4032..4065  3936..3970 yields 1.13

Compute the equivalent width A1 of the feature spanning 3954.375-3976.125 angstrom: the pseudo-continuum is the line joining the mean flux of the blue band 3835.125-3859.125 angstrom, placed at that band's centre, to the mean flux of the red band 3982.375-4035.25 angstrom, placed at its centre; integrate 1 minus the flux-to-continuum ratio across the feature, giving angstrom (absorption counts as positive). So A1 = 1.96 angstrom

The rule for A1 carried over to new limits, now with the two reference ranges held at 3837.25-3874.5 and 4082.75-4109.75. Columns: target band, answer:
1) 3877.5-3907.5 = 0.8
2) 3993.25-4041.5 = -2.6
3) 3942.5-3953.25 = -0.8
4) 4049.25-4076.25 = -2.8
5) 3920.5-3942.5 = 1.2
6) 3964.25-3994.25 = 1.4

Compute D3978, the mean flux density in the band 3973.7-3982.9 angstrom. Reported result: 9.92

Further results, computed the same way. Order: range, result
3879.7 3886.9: 9.81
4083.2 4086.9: 11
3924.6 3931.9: 10.5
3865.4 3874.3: 12.4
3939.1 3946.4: 11.4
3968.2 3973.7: 10.8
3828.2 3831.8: 9.11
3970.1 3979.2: 9.89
